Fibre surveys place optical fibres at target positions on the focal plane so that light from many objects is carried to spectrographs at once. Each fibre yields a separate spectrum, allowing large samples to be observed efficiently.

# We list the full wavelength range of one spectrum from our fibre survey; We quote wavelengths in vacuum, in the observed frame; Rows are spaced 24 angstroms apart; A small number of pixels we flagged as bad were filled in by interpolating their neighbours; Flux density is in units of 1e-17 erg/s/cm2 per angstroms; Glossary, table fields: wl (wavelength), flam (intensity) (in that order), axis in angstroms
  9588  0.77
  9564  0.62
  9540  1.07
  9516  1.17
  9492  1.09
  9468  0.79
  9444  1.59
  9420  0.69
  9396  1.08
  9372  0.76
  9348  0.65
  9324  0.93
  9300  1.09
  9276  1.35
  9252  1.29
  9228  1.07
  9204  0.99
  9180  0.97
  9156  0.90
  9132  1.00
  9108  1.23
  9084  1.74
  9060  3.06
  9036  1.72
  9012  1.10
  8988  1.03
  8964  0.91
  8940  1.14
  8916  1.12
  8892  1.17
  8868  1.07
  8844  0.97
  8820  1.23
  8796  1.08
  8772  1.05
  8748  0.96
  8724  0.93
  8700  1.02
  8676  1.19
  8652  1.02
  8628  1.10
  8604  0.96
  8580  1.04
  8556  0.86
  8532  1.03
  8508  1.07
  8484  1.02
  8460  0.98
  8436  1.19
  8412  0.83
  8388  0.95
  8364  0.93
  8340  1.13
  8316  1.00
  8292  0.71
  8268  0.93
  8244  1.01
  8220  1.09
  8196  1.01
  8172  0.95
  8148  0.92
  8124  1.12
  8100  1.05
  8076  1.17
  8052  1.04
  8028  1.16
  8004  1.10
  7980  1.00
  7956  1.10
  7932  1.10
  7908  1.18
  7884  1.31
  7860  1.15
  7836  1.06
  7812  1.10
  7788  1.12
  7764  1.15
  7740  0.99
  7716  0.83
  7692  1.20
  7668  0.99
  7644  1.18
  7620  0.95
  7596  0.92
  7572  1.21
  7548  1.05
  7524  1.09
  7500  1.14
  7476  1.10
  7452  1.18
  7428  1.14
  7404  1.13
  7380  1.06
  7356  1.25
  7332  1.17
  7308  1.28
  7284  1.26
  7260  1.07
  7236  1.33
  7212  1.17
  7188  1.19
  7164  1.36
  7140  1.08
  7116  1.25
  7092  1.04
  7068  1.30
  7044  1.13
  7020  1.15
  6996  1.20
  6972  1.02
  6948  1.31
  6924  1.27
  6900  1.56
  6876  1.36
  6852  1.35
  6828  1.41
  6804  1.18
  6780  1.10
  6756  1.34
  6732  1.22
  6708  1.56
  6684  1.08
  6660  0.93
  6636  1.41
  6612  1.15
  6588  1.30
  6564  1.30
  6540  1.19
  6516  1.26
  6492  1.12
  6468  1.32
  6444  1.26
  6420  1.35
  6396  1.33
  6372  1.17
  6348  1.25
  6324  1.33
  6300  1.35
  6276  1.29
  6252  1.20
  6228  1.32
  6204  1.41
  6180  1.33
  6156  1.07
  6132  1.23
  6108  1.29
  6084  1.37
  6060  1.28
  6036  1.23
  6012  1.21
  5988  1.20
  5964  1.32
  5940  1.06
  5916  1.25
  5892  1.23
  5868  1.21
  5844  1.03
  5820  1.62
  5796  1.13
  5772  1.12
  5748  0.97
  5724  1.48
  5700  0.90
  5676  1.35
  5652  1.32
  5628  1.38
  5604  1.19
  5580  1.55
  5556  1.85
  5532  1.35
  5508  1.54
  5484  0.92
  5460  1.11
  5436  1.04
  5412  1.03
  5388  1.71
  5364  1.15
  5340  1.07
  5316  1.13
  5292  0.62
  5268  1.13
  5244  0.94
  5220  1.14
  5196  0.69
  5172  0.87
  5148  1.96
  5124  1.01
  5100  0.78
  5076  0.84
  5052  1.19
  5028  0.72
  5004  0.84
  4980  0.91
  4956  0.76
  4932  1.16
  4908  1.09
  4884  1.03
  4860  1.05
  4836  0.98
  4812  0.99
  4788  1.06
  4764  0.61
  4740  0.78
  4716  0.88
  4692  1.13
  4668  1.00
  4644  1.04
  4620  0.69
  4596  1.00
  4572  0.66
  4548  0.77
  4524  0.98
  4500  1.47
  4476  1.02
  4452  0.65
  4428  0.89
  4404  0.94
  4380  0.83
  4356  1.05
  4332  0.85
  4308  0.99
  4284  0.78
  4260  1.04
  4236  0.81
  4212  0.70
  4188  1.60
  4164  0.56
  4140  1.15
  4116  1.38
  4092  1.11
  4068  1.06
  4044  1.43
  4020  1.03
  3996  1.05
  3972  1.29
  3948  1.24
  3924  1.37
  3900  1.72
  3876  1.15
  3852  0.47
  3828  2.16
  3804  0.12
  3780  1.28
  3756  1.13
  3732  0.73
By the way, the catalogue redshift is 0.38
